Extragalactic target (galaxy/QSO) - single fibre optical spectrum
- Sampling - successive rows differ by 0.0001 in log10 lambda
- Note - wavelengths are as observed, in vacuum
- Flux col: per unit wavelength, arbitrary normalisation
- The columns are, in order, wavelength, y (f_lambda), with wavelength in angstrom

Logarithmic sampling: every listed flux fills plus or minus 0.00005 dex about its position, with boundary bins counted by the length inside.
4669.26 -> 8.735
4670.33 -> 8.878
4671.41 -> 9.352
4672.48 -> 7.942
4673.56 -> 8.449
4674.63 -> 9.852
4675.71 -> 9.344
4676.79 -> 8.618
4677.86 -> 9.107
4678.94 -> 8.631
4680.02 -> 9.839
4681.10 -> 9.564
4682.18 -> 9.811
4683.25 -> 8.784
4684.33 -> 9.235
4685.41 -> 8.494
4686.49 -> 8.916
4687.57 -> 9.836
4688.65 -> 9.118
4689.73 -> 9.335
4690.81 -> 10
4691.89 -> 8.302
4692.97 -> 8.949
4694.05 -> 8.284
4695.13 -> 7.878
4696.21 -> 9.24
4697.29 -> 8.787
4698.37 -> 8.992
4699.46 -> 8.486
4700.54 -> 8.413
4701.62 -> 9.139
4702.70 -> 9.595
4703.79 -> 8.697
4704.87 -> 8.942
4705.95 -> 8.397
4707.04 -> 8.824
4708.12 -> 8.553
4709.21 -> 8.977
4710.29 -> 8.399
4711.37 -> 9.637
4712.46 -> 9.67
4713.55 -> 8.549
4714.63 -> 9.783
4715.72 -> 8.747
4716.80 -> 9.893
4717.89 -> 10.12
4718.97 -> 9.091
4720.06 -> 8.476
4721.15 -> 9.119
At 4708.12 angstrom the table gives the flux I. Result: 8.553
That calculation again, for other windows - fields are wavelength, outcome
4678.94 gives 8.631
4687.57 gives 9.836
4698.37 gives 8.992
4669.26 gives 8.735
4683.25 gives 8.784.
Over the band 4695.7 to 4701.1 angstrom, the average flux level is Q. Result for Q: 8.78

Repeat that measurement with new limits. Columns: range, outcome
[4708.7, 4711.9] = 9.03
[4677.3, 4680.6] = 9.19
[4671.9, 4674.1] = 8.26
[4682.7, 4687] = 8.87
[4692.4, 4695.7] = 8.39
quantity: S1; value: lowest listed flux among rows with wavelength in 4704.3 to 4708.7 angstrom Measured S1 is 8.397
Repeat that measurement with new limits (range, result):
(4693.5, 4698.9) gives 7.878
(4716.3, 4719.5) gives 9.091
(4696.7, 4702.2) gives 8.413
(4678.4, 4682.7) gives 8.631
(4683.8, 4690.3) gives 8.494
